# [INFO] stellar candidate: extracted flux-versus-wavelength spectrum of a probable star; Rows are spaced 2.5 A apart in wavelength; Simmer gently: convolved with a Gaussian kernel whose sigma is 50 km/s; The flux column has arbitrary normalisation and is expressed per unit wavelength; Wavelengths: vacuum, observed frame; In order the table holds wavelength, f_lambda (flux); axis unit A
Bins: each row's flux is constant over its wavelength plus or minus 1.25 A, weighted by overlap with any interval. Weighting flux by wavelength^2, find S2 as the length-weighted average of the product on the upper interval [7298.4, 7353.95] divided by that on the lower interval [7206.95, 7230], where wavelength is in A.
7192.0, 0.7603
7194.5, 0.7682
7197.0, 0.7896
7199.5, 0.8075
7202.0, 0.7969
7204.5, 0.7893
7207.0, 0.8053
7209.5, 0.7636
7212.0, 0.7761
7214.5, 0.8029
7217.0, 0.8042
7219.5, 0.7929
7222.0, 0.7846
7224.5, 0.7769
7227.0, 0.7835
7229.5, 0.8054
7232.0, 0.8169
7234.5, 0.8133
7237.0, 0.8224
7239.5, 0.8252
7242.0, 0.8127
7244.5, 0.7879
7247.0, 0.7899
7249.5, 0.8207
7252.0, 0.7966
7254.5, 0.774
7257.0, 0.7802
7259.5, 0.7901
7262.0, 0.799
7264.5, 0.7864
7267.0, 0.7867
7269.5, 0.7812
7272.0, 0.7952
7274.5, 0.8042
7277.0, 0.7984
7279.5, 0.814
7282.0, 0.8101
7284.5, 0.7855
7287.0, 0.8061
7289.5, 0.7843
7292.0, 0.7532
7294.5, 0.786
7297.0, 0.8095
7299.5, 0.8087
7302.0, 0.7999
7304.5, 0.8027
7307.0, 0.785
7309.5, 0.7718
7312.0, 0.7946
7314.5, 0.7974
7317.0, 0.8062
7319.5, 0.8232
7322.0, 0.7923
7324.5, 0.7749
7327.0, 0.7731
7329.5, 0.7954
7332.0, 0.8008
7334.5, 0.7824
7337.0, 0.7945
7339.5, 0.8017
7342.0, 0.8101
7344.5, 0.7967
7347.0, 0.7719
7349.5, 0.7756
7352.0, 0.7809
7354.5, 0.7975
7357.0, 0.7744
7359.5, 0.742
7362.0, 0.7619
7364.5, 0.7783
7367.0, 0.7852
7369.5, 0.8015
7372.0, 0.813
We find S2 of 1.0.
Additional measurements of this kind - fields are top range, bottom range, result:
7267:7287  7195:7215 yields 1.03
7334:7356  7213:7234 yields 1.03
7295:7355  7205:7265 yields 1.02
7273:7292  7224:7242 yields 1.00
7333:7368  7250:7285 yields 1.01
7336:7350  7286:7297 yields 1.02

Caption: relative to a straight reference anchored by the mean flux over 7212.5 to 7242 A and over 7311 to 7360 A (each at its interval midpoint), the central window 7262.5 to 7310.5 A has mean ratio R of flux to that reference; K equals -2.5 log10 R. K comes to 0.00 mag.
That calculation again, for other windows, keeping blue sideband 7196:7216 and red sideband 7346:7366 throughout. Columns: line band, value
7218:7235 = -0.01 mag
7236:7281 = -0.02 mag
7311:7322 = -0.04 mag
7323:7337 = -0.01 mag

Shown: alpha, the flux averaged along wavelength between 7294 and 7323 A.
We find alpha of 0.798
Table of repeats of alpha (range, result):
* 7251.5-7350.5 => 0.793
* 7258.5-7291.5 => 0.795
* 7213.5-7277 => 0.797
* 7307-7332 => 0.792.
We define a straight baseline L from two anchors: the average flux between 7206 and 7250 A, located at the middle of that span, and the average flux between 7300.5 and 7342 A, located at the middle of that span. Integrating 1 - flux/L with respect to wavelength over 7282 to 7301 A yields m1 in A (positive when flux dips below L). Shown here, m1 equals 0.1 A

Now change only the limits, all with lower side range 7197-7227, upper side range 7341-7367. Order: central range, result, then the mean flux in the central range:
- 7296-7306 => -0.3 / 0.805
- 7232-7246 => -0.4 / 0.812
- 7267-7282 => -0.3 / 0.799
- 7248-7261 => -0.1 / 0.792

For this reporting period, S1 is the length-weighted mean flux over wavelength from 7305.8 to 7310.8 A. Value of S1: 0.778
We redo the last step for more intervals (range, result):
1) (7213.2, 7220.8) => 0.8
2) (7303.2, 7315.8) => 0.79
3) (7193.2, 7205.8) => 0.79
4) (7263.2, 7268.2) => 0.787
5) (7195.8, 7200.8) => 0.799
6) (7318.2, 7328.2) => 0.791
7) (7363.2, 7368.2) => 0.782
